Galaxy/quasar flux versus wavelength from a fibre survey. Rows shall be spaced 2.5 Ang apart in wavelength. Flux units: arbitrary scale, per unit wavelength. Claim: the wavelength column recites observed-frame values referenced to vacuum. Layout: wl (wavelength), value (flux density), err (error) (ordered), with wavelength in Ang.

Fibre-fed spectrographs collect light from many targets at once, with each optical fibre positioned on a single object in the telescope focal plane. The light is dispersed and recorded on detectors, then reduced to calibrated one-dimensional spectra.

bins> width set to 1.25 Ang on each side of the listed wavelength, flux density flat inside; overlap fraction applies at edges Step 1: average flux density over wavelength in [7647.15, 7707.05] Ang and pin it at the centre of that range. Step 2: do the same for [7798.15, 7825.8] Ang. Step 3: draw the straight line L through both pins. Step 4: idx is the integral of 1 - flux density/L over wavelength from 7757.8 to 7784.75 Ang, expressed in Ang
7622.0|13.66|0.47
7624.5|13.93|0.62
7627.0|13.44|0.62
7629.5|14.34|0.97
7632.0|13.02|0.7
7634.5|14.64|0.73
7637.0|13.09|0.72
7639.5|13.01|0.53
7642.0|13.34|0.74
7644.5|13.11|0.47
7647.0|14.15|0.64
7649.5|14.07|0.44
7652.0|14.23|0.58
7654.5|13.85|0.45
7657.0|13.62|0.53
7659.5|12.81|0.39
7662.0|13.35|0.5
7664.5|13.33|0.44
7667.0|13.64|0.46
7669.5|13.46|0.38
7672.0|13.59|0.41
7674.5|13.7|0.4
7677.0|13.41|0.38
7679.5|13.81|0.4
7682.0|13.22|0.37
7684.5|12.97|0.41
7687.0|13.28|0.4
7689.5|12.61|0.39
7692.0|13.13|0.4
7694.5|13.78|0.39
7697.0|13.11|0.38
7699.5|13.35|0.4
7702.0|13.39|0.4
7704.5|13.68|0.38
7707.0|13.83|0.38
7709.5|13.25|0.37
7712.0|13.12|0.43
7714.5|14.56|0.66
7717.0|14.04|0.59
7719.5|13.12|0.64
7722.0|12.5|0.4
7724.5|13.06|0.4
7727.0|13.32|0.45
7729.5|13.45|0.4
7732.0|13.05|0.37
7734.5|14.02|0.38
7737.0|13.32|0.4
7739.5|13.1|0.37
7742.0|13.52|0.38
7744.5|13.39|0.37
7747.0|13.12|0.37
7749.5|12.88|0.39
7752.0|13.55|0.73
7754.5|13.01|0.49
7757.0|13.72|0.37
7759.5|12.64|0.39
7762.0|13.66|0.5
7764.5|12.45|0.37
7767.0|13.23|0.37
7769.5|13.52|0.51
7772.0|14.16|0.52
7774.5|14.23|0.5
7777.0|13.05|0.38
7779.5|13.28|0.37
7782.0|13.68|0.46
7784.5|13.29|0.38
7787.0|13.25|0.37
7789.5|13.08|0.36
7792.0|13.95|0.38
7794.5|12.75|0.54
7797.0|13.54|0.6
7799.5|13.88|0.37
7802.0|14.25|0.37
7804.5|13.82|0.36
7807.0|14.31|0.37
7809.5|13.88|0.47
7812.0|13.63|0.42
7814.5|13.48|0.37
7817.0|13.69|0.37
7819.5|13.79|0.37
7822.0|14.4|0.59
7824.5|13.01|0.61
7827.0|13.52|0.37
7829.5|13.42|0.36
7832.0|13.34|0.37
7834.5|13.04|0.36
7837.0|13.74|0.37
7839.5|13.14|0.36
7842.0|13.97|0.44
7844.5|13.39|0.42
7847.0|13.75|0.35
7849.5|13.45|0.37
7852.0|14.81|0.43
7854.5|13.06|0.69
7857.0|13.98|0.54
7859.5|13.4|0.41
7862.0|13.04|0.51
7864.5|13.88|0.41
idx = 0.7 Ang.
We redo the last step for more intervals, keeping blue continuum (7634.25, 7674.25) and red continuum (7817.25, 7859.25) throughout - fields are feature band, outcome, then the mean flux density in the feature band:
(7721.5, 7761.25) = 0.98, 13.2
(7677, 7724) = 0.69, 13.4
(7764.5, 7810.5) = 0.03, 13.6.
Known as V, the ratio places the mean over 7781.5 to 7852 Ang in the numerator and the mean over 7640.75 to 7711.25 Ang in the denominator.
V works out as 1.01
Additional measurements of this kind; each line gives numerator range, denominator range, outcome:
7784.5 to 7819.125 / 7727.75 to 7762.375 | 1.03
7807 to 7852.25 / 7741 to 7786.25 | 1.02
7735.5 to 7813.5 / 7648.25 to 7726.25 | 1.00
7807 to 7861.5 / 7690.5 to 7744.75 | 1.02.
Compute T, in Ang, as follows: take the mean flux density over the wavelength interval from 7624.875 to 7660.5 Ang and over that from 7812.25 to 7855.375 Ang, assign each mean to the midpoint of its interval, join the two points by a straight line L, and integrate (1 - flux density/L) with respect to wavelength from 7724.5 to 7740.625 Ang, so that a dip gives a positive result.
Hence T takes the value 0.3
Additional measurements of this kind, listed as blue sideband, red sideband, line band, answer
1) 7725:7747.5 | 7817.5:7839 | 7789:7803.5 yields -0.15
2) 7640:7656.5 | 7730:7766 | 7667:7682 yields 0.06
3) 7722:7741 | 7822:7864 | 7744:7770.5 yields 0.30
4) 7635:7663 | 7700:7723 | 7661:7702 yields 0.50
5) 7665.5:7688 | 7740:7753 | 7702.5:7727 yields -0.18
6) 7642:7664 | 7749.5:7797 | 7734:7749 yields 0.08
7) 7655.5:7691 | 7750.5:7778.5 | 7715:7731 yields 0.07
